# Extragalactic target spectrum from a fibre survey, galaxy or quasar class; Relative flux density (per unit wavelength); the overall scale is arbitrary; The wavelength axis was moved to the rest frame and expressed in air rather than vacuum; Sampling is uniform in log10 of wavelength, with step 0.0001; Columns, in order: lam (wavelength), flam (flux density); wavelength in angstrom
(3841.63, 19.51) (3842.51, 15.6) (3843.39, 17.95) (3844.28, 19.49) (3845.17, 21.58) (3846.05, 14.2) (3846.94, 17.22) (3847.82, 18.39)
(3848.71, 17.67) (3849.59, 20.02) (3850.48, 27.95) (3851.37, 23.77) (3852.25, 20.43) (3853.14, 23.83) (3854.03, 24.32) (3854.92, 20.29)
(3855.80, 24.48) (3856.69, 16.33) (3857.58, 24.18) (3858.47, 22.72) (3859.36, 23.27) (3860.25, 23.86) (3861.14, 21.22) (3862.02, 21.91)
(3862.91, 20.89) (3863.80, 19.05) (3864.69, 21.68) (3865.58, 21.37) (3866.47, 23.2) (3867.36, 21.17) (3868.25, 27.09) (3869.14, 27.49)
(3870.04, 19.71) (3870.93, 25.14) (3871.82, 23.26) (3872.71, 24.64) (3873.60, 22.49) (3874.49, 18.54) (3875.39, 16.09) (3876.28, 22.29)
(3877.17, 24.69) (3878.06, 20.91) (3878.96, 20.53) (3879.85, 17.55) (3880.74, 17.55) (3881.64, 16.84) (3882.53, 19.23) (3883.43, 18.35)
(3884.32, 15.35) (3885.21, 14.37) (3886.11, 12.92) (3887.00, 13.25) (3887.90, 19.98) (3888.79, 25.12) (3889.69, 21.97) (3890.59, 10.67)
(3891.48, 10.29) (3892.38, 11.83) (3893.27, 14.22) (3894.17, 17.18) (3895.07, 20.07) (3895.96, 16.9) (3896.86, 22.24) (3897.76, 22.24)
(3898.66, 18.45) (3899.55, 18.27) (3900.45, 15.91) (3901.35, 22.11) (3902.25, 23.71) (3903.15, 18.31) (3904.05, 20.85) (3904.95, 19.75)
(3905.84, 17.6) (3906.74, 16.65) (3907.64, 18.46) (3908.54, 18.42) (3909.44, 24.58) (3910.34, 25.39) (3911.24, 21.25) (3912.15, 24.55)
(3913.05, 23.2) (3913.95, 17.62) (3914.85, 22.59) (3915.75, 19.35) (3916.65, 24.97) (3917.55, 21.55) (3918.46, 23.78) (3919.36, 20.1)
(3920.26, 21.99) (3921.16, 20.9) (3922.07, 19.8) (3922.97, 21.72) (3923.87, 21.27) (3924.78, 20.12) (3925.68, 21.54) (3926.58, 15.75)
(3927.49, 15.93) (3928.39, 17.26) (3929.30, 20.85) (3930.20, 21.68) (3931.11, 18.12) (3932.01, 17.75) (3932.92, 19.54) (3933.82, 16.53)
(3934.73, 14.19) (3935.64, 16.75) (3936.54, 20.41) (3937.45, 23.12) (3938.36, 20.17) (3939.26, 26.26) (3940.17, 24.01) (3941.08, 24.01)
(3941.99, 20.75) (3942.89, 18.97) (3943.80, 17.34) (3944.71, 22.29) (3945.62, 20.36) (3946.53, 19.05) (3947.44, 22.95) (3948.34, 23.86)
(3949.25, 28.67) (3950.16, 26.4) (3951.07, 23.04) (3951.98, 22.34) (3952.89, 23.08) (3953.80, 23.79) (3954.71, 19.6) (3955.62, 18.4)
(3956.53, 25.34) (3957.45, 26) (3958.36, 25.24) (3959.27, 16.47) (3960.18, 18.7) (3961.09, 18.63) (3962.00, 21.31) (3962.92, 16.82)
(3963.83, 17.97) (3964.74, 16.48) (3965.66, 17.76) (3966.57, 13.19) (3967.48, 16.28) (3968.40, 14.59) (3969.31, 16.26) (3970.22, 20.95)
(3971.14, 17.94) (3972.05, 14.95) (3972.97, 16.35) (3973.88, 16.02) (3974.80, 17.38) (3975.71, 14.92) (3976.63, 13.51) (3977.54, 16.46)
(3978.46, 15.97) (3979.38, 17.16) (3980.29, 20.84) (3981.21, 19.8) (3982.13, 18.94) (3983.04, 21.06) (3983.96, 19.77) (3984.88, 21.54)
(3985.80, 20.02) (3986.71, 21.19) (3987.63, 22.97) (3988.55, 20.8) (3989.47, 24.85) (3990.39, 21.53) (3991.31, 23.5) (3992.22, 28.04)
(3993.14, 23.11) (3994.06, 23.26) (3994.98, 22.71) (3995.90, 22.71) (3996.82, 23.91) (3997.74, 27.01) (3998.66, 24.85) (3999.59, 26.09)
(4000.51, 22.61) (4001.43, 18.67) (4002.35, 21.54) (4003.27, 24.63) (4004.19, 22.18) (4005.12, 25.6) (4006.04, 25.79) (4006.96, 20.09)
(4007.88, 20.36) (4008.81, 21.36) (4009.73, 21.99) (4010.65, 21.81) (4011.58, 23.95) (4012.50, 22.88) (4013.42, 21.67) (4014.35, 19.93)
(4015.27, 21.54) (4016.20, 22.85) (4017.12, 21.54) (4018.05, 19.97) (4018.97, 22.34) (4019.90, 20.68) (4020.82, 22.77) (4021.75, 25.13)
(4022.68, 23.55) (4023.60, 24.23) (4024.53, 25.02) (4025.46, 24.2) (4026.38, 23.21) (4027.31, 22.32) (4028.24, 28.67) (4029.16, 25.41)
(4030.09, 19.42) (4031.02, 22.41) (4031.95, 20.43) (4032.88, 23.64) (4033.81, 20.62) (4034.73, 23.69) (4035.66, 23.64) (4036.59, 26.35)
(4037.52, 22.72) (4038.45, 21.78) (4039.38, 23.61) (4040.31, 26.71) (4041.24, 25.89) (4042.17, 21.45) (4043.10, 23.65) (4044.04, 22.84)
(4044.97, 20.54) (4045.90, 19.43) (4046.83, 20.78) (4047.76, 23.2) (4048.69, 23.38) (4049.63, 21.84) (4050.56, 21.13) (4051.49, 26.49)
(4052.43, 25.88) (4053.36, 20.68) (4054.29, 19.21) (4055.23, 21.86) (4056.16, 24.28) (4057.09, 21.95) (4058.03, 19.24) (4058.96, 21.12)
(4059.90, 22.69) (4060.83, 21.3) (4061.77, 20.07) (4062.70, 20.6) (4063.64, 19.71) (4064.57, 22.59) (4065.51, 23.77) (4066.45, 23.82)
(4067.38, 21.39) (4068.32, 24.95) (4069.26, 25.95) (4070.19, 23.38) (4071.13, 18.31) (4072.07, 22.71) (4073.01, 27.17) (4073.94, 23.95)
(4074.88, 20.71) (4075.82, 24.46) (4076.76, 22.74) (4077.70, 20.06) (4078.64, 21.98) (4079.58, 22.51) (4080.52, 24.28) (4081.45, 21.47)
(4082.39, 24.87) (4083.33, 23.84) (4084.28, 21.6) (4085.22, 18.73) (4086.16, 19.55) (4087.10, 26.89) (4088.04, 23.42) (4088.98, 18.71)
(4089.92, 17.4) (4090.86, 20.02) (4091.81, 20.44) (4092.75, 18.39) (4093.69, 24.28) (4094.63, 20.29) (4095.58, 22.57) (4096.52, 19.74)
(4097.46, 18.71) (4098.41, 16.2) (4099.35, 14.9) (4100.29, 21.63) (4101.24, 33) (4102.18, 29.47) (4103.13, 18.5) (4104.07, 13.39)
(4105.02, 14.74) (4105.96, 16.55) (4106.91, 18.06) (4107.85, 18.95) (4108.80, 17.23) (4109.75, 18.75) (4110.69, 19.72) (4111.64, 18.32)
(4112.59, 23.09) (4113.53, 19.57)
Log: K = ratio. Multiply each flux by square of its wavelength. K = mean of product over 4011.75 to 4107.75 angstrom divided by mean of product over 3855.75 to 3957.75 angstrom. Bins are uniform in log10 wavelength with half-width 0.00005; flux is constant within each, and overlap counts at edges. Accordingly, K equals 1.2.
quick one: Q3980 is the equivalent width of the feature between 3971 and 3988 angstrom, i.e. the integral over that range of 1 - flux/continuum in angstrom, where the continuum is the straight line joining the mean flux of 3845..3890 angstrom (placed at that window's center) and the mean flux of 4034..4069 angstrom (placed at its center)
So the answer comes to 2.8 angstrom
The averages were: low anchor 20.8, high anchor 22.6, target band 18.2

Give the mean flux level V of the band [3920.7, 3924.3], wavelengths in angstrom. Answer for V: 20.9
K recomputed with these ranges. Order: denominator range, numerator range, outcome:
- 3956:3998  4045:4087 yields 1.18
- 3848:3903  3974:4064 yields 1.18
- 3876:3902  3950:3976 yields 1.10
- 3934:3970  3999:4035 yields 1.14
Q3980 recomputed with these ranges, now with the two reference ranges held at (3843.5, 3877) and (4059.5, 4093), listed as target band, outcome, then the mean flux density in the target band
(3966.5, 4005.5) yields 2.6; 20.4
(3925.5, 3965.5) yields 2.2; 20.6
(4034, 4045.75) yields -0.7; 23.4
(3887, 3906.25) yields 3.0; 18.3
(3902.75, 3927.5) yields 1.2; 20.7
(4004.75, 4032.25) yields -0.9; 22.7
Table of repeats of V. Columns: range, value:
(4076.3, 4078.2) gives 21.4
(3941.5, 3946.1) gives 20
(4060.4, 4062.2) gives 20.6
